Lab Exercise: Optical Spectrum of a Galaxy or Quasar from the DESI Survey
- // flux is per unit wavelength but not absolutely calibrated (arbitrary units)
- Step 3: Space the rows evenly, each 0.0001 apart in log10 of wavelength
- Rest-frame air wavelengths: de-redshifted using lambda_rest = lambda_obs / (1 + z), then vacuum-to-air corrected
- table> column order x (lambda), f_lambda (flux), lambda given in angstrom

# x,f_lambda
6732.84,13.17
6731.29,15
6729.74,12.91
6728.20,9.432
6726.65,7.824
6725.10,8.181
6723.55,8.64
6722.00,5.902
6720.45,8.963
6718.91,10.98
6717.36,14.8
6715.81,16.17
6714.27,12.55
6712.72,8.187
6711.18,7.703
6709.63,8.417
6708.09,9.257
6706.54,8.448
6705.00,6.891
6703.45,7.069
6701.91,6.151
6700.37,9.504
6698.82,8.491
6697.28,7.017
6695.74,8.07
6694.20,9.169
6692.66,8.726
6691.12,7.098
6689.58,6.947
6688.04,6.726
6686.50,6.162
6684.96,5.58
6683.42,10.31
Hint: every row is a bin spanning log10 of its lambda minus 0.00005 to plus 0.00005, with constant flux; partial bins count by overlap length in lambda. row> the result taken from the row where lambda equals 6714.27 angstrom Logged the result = 12.55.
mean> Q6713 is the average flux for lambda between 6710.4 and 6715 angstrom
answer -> 9.44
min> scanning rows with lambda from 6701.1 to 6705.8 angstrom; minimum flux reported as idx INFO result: 6.151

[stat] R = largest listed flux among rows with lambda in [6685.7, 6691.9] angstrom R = 7.098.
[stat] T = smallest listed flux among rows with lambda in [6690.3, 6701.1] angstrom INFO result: 7.017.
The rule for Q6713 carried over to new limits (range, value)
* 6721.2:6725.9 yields 7.57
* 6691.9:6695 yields 8.95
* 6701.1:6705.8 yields 6.75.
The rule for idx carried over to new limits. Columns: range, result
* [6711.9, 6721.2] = 8.187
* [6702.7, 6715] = 6.891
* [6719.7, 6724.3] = 5.902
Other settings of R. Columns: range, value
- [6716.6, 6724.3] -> 14.8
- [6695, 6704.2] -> 9.504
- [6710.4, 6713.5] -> 8.187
